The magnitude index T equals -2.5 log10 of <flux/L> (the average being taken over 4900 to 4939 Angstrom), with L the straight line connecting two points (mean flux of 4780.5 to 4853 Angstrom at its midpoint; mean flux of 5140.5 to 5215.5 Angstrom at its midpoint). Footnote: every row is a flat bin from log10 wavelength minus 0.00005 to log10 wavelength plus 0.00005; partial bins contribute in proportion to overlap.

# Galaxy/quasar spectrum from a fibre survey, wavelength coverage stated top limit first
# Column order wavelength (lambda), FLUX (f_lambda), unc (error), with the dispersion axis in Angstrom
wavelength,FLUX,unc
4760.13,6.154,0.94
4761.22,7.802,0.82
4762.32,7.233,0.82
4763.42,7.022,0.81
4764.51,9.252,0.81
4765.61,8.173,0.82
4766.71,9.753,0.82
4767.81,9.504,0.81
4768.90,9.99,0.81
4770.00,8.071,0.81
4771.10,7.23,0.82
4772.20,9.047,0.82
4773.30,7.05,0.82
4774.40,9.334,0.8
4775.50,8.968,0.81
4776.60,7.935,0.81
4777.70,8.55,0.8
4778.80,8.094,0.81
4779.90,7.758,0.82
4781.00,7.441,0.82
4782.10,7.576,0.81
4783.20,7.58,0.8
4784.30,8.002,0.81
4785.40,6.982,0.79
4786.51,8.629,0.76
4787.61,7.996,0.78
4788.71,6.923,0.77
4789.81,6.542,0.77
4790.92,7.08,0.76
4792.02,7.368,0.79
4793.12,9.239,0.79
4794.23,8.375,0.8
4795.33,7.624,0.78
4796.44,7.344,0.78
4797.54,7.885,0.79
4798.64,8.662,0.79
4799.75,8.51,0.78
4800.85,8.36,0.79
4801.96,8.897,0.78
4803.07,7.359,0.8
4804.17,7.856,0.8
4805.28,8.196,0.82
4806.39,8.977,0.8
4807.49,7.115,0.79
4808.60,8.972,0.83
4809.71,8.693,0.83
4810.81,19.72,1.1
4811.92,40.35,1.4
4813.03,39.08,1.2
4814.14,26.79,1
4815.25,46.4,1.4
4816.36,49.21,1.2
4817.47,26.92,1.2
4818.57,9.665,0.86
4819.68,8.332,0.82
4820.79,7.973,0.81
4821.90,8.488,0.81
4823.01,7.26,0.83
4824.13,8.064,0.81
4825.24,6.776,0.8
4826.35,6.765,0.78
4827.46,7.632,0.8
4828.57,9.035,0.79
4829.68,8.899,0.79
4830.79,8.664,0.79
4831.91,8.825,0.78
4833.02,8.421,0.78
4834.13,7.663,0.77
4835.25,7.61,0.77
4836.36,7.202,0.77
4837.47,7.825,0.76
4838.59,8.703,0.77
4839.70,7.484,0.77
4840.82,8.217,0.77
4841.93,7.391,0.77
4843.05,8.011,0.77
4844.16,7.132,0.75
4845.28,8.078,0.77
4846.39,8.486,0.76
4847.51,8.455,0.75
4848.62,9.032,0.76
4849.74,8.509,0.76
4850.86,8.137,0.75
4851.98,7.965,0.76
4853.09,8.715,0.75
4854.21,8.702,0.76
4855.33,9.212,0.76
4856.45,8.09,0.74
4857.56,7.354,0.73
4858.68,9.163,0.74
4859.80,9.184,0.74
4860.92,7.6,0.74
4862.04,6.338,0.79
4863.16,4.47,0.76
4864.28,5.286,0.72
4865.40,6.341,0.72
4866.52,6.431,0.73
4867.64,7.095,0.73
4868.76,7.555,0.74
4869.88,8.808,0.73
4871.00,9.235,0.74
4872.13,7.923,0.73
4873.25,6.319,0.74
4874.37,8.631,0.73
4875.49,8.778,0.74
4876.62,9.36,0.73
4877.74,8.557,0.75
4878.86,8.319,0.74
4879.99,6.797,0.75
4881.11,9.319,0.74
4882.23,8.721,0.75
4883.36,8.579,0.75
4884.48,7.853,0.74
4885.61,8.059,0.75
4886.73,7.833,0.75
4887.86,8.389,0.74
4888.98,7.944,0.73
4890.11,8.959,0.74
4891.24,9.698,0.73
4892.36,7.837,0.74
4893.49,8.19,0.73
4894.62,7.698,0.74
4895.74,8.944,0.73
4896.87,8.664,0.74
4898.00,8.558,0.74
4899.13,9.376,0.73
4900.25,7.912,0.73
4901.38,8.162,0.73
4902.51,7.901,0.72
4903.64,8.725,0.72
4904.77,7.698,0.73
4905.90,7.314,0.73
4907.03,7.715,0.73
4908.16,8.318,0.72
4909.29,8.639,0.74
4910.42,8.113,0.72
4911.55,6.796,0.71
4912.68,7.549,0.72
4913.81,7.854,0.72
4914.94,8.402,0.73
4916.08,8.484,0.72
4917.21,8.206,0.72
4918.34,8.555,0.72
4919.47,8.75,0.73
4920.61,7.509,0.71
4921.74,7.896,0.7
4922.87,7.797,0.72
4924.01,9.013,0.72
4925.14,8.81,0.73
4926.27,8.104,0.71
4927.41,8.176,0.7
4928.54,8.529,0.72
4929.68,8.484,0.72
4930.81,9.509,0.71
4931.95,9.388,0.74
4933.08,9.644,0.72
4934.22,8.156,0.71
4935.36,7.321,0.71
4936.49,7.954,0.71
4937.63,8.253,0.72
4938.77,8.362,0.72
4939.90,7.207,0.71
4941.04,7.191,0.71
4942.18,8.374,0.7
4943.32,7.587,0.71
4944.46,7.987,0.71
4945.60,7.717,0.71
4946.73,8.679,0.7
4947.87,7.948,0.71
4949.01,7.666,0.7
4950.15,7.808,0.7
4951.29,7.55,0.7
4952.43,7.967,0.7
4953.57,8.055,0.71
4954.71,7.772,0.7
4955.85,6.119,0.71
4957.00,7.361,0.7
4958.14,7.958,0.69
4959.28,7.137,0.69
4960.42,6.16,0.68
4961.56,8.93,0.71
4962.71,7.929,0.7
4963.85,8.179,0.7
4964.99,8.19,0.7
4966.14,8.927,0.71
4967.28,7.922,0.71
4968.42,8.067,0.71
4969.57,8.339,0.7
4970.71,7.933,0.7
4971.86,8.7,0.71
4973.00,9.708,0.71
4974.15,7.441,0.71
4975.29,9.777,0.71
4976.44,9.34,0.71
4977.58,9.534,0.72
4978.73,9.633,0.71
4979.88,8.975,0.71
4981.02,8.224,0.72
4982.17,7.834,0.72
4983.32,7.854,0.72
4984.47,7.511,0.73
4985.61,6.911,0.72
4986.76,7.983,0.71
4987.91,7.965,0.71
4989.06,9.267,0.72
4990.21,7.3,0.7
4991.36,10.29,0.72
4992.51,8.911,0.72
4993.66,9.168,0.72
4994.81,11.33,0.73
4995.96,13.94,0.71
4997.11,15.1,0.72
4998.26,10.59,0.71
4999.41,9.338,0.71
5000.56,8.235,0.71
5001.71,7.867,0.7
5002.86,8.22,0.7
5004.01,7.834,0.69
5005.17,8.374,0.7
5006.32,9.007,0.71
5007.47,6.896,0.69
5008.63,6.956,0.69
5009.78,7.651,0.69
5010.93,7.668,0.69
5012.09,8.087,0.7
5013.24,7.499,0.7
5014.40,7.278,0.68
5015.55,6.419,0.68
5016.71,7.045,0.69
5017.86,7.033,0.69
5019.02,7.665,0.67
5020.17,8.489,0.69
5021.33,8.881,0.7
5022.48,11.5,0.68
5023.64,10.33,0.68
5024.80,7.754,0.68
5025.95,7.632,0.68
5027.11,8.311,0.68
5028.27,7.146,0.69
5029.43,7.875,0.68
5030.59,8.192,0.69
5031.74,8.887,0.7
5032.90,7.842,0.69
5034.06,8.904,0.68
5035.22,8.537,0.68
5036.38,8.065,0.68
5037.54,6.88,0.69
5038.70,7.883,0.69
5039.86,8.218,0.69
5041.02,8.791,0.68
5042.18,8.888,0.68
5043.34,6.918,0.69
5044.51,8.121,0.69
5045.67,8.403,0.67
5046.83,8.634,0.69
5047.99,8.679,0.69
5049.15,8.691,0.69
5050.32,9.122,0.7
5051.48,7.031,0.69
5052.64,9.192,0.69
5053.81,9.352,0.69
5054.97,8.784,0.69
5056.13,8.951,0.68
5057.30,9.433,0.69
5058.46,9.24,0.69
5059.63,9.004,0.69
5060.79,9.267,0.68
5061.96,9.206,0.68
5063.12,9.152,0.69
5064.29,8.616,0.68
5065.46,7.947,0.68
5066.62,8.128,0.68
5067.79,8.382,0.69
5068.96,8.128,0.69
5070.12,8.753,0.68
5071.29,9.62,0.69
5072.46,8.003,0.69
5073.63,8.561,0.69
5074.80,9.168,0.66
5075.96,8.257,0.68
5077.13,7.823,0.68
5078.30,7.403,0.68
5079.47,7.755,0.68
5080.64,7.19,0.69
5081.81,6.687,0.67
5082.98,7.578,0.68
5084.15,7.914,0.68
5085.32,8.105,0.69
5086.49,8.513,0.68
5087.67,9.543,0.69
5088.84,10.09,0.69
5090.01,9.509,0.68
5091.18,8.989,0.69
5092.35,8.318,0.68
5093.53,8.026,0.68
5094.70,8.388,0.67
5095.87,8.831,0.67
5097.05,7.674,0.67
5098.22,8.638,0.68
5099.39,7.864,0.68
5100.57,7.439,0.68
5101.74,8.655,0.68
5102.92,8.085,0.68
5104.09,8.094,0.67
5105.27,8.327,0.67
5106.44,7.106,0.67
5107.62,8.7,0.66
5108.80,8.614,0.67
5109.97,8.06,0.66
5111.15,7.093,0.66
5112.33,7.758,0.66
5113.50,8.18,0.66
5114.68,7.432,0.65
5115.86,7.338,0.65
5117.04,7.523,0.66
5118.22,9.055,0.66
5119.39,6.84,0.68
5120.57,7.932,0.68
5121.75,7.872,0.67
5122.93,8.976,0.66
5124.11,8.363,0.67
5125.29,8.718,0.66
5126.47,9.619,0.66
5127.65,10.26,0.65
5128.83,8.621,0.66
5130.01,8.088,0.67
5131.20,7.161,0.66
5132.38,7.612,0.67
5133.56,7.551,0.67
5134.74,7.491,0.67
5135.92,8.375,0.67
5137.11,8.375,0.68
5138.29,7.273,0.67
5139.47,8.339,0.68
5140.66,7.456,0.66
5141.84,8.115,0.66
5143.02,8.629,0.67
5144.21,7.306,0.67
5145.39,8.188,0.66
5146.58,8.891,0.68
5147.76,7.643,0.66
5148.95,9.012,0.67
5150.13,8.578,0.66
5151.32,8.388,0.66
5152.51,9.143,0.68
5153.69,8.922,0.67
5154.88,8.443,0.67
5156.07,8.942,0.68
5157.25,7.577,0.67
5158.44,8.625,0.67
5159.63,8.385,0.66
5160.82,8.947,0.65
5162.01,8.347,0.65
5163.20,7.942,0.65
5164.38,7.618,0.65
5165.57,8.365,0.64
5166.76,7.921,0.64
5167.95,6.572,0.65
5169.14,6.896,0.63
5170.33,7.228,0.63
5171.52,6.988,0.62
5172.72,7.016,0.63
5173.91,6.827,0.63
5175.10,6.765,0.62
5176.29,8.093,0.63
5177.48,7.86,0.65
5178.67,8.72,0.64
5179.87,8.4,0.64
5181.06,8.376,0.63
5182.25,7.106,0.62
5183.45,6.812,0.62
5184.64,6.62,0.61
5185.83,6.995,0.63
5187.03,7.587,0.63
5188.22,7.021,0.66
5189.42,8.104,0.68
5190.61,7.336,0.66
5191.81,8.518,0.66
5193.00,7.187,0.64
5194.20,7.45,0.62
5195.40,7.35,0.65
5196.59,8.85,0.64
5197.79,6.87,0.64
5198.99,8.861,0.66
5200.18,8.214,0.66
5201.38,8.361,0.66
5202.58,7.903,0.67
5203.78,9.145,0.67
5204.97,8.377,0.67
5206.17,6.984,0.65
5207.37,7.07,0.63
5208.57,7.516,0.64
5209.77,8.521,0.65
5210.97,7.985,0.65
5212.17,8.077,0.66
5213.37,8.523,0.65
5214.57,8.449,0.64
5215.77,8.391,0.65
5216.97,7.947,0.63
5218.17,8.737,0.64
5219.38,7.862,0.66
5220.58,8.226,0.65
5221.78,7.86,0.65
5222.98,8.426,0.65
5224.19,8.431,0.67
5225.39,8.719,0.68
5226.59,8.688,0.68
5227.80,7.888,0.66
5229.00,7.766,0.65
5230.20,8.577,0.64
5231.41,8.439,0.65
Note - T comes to 0.222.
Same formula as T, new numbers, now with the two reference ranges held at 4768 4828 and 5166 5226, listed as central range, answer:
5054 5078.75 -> 0.044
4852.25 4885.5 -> 0.352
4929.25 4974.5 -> 0.250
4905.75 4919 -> 0.292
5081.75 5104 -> 0.049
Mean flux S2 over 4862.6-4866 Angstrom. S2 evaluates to 5.38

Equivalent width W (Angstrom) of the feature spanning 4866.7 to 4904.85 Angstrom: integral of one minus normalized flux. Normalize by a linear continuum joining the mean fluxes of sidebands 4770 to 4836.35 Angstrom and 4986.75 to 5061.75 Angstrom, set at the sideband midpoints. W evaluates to 7.3 Angstrom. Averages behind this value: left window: 11.2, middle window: 8.29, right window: 8.6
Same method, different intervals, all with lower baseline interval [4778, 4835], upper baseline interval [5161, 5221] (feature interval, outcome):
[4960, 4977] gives 2.8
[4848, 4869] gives 6.7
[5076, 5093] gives 1.2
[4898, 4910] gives 2.9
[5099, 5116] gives 1.4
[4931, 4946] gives 3.3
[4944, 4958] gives 3.5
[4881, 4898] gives 3.9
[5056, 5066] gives 0.2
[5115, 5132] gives 0.4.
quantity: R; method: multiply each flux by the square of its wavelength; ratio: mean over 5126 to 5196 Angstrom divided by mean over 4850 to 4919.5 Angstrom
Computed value 1.10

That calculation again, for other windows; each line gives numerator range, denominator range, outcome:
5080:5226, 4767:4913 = 0.96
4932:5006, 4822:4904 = 1.10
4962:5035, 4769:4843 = 0.85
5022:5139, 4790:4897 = 0.91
